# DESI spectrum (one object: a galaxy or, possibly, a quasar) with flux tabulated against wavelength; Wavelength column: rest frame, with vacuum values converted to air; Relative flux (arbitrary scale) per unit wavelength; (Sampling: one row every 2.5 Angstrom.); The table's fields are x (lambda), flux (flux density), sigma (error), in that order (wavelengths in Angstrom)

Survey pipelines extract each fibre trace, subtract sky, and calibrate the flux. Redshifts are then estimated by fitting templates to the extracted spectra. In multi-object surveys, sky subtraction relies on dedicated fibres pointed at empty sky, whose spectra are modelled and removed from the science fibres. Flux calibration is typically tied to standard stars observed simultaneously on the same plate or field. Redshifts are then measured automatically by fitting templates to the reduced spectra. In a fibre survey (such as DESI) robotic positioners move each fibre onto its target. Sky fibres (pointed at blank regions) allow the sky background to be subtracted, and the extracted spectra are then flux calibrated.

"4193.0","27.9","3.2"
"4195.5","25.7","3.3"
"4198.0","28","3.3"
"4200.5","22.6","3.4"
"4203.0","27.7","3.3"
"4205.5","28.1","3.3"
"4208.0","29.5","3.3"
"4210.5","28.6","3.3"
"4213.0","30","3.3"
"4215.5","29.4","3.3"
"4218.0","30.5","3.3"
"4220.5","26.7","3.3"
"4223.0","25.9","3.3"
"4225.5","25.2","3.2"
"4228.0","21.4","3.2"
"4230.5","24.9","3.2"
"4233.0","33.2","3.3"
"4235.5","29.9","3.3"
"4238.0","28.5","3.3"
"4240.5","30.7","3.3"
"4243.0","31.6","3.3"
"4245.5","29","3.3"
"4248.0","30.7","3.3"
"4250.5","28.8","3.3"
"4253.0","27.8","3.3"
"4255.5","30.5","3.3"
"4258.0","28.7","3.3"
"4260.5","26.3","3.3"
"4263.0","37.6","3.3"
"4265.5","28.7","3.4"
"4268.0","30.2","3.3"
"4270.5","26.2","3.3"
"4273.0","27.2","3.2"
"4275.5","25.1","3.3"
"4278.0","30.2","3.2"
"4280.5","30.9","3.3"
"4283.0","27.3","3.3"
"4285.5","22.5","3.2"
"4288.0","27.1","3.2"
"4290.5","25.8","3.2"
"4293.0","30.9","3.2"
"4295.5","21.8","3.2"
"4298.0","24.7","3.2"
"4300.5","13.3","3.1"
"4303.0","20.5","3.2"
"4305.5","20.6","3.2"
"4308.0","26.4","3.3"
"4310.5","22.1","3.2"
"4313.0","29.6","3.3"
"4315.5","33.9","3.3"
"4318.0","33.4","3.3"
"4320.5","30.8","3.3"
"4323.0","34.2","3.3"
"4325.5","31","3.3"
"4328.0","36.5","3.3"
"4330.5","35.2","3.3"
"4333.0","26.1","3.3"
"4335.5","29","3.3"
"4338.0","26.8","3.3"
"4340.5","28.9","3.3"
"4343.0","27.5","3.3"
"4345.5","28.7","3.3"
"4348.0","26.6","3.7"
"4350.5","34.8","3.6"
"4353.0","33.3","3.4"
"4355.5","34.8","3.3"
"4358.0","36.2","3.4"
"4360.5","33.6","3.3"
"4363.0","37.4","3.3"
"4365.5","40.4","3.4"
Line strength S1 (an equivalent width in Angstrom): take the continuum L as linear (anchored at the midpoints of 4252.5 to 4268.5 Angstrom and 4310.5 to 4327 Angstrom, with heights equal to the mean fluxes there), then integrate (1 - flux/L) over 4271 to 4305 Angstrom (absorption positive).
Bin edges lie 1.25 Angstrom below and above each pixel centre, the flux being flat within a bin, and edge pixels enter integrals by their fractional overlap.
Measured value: 6.2 Angstrom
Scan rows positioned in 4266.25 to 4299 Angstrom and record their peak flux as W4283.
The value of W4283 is 30.9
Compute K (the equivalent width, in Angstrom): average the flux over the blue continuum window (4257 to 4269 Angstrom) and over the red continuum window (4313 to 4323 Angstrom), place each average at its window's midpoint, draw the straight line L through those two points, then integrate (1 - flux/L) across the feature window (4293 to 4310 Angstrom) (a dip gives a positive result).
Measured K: 5.3 Angstrom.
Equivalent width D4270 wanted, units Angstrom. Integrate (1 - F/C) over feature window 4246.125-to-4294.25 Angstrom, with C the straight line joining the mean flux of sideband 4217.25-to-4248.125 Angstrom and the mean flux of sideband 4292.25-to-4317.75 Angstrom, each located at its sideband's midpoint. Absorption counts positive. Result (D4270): -4.1 Angstrom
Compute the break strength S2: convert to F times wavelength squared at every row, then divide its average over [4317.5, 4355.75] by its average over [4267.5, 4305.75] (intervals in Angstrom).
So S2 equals 1.3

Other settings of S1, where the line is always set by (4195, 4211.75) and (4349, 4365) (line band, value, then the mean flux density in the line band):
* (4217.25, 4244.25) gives 0.6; 28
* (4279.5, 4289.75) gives 1.5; 26.8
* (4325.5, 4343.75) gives 2.1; 30.1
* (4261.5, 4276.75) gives 0.7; 29.1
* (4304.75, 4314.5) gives 2.3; 25.1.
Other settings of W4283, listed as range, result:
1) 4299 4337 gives 36.5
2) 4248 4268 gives 37.6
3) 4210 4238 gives 33.2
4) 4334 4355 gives 34.8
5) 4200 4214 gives 30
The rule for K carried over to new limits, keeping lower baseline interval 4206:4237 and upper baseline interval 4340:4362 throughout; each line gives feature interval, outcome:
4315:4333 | -1.2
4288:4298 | 1.3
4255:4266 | -0.5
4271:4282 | 0.5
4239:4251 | -0.7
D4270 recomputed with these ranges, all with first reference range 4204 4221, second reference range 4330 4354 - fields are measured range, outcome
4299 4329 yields 1.8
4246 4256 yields -0.1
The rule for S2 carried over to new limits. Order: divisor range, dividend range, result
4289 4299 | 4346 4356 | 1.27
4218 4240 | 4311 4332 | 1.25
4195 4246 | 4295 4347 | 1.04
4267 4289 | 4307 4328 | 1.14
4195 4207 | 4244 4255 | 1.13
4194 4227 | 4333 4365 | 1.22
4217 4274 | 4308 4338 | 1.11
